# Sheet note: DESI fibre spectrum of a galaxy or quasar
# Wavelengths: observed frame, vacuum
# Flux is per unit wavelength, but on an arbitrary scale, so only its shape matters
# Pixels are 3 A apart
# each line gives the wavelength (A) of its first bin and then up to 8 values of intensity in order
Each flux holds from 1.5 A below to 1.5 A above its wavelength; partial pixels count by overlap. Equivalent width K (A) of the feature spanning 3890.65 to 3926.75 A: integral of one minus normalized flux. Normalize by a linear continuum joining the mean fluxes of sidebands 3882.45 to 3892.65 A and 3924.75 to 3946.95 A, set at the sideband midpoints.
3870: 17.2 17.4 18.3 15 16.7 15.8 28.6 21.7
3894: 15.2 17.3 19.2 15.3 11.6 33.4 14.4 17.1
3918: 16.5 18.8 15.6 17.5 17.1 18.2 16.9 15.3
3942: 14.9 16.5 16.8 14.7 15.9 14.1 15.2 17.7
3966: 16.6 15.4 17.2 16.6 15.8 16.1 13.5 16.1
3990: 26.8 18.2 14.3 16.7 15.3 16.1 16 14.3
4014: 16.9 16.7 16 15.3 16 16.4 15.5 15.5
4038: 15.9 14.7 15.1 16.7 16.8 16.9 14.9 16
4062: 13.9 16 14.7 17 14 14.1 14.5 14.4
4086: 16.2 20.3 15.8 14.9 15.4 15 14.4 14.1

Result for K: 2.57 A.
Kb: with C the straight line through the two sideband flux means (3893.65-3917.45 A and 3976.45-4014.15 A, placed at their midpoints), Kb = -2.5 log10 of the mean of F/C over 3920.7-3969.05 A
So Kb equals 0.07 mag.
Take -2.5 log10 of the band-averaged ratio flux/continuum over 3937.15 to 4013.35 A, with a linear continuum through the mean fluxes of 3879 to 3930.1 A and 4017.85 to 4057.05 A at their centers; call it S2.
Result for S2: 0.05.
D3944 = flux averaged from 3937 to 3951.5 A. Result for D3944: 15.7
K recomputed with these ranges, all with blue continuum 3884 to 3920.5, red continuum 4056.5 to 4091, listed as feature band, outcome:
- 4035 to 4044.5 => 0.5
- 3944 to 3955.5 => 1.3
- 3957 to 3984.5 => 2.4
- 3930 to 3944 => 1.4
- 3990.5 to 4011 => 0.6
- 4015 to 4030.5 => 0.4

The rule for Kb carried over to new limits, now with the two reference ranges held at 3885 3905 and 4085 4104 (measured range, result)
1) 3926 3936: 0.06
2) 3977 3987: 0.17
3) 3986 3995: -0.15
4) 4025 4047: 0.09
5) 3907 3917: -0.11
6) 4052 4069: 0.08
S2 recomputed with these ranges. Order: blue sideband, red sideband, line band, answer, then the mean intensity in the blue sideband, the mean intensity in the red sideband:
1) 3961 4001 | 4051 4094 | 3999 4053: 0.03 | 17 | 15.6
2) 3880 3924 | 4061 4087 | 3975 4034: 0.00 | 18.5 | 15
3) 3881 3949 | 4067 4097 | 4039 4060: 0.01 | 17.9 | 15.6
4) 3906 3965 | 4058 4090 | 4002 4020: 0.02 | 17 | 15.5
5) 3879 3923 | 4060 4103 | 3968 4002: 0.01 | 18.5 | 15.4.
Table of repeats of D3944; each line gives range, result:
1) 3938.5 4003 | 16.4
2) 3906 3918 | 19.7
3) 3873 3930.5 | 18.2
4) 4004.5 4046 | 15.7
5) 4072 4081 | 14.3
